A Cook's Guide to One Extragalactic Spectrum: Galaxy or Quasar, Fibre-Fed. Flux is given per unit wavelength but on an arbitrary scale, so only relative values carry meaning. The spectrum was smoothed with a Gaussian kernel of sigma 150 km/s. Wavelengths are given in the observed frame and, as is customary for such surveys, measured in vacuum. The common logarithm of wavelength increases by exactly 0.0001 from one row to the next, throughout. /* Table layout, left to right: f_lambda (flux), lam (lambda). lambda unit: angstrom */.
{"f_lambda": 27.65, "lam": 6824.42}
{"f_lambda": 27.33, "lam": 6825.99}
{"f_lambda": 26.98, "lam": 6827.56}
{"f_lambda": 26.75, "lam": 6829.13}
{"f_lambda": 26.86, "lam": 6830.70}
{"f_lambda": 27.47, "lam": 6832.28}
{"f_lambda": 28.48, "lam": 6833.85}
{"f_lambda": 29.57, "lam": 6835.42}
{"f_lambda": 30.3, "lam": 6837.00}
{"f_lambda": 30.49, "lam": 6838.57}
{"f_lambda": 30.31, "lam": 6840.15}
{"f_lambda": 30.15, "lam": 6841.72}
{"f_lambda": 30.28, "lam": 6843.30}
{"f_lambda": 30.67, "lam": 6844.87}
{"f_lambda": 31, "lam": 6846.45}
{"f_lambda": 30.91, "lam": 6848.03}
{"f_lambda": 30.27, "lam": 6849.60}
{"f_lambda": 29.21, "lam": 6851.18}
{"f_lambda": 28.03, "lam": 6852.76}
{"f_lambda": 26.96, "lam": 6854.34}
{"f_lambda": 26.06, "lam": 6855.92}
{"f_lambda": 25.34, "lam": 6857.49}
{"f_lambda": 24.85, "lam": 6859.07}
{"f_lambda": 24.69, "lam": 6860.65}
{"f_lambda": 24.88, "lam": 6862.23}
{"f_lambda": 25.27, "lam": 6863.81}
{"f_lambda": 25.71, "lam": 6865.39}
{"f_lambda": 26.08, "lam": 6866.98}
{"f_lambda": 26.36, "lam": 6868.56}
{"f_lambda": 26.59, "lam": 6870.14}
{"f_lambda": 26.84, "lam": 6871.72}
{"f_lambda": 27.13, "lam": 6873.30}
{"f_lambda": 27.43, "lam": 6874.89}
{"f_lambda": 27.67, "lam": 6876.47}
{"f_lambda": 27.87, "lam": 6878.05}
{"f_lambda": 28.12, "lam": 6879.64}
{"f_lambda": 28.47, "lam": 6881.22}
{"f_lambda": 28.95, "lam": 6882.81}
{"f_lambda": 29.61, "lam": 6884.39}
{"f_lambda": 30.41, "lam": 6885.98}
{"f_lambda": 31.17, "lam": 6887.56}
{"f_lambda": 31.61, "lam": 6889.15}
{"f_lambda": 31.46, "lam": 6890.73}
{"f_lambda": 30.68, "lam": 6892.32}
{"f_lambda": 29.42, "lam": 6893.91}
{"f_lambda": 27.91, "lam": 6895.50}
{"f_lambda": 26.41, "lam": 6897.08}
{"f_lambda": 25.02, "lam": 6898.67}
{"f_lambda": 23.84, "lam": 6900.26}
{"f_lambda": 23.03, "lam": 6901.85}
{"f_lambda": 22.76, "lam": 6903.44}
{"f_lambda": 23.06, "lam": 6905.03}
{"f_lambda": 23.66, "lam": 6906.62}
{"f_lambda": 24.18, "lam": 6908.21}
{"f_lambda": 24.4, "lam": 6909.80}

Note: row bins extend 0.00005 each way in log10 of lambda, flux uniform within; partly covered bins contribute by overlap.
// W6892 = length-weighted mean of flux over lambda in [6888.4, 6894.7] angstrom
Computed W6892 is 30.8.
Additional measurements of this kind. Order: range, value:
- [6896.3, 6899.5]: 25.7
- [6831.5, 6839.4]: 29.3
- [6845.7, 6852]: 30.3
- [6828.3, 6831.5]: 26.8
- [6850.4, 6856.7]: 27.5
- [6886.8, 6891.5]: 31.4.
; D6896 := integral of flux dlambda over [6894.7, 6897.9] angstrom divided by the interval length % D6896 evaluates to 27.2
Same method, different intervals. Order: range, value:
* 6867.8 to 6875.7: 26.9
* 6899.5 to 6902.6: 23.4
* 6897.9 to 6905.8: 23.5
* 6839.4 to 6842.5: 30.3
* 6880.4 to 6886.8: 29.4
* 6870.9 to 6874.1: 27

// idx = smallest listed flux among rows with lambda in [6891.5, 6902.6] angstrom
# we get 23.03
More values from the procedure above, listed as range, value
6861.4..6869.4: 24.88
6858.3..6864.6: 24.69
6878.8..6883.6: 28.12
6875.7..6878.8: 27.67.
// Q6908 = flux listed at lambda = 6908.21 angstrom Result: 24.18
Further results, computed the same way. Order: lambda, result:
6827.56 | 26.98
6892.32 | 30.68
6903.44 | 22.76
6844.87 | 30.67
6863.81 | 25.27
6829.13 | 26.75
